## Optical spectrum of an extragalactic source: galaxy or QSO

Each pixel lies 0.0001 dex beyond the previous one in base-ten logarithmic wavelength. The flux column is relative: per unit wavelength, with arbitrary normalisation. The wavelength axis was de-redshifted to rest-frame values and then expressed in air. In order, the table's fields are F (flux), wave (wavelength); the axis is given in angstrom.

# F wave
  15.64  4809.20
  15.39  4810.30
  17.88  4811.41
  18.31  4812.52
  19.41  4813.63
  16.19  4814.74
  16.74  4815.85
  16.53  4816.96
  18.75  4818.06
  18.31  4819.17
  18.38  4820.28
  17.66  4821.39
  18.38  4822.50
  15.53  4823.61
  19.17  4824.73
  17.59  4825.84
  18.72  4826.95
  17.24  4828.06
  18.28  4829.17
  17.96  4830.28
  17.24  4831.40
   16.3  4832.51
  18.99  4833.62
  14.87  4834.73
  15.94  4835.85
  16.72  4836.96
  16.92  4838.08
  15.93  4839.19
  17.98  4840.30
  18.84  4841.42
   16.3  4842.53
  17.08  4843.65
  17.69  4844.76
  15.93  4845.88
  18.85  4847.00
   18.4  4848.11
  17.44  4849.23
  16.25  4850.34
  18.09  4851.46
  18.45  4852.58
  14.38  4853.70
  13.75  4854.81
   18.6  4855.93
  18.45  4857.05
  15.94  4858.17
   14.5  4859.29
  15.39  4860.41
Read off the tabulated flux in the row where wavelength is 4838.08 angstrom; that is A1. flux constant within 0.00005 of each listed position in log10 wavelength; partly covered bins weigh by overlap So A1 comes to 16.92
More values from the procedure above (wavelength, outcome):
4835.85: 15.94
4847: 18.85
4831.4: 17.24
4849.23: 17.44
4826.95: 18.72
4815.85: 16.74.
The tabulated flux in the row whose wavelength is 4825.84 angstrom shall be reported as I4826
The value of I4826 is 17.59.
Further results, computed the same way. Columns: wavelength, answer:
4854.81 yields 13.75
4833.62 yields 18.99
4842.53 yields 16.3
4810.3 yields 15.39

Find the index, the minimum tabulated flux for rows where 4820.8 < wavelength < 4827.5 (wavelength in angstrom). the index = 15.53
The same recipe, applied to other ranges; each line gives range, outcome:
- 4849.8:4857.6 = 13.75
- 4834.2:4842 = 14.87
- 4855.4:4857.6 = 18.45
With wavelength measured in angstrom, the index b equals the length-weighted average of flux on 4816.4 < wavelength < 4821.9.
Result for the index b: 18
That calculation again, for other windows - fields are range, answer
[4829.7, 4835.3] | 17.1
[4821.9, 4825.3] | 17.7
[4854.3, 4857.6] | 17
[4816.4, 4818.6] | 17.7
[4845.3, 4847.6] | 17.4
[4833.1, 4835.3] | 16.9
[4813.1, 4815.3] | 17.8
